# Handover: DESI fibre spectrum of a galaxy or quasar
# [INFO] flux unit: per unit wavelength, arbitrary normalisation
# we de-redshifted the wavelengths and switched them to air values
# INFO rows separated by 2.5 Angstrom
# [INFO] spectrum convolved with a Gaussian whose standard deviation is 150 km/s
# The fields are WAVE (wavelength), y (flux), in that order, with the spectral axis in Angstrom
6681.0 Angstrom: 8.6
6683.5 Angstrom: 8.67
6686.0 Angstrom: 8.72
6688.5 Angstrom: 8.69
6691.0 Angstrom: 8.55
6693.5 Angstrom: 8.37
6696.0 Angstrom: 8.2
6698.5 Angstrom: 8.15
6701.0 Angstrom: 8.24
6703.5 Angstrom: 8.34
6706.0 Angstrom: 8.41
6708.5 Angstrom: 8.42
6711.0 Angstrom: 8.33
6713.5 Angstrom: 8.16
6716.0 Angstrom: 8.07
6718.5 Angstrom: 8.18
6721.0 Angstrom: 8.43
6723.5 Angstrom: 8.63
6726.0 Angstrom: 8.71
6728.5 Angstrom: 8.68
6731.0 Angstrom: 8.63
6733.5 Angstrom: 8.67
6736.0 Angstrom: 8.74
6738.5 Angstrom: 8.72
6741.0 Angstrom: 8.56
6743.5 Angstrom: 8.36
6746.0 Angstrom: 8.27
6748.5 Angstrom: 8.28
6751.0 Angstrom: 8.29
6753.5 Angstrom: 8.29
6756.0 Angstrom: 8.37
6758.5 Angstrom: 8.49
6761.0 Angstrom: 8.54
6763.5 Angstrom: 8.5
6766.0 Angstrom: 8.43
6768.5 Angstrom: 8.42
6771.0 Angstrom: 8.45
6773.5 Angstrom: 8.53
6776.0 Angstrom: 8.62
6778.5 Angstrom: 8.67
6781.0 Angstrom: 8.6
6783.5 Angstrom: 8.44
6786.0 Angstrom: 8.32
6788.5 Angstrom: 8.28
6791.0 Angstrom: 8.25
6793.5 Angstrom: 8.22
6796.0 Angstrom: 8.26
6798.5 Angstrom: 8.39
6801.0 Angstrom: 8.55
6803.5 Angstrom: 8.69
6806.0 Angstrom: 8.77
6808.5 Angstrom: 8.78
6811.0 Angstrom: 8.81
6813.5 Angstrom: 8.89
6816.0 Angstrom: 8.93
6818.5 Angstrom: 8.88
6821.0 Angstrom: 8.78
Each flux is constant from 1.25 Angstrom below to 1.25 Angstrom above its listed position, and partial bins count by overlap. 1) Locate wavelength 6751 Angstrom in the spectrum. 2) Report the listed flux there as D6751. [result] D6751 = 8.29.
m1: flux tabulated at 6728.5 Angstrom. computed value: 8.68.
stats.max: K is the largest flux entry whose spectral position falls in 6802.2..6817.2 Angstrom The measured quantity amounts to 8.93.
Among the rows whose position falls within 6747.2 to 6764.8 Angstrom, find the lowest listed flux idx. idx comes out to 8.28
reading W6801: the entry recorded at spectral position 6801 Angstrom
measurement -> 8.55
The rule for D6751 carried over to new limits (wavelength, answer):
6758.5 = 8.49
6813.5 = 8.89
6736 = 8.74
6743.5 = 8.36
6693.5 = 8.37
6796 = 8.26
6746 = 8.27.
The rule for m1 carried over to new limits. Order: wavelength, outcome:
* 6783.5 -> 8.44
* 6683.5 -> 8.67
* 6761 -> 8.54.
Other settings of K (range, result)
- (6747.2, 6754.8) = 8.29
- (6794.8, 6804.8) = 8.69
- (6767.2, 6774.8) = 8.53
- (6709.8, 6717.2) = 8.33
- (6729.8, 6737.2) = 8.74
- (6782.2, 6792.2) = 8.44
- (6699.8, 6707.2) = 8.41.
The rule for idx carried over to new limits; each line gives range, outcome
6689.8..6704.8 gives 8.15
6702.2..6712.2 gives 8.33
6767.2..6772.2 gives 8.42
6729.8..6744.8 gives 8.36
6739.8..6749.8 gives 8.27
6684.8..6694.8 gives 8.37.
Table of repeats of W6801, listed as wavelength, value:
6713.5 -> 8.16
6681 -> 8.6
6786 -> 8.32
